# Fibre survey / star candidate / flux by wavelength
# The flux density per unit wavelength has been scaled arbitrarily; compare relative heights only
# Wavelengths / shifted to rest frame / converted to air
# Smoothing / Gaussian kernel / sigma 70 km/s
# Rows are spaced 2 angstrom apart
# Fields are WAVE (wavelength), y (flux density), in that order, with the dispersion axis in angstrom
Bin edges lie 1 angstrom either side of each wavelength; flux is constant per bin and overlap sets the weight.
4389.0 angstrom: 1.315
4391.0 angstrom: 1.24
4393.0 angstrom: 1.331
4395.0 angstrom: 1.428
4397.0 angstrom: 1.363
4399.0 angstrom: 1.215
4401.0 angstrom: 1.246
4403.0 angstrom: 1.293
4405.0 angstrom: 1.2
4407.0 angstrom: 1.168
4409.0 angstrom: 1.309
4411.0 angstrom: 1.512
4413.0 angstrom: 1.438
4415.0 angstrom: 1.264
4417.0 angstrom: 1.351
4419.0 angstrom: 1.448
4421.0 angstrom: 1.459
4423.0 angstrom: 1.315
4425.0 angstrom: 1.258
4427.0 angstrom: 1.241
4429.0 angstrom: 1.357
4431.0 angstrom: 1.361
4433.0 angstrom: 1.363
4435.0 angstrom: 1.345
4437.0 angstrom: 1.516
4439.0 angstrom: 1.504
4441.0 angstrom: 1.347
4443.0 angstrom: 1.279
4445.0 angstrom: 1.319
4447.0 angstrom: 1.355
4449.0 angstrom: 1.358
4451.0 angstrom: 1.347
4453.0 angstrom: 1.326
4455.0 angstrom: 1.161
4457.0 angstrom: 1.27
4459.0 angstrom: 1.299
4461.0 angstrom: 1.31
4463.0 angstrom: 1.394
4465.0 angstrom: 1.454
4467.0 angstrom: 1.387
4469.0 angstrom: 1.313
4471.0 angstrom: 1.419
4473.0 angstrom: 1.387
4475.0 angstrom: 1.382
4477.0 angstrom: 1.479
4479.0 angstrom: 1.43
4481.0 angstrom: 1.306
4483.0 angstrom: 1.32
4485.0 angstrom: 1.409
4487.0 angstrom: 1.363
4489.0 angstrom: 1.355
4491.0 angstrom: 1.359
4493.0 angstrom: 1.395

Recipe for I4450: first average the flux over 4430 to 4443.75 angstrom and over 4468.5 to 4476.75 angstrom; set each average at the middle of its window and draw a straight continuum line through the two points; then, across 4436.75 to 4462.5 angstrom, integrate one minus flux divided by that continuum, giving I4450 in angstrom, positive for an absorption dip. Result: 1.0 angstrom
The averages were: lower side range 1.39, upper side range 1.39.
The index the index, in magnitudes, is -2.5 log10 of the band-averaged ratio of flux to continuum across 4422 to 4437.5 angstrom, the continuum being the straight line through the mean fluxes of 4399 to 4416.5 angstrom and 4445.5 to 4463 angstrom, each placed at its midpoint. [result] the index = -0.03 mag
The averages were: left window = 1.3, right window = 1.31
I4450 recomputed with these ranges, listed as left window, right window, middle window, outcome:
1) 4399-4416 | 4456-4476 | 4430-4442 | -0.7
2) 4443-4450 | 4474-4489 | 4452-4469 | 0.4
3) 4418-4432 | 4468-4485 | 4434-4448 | -0.2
